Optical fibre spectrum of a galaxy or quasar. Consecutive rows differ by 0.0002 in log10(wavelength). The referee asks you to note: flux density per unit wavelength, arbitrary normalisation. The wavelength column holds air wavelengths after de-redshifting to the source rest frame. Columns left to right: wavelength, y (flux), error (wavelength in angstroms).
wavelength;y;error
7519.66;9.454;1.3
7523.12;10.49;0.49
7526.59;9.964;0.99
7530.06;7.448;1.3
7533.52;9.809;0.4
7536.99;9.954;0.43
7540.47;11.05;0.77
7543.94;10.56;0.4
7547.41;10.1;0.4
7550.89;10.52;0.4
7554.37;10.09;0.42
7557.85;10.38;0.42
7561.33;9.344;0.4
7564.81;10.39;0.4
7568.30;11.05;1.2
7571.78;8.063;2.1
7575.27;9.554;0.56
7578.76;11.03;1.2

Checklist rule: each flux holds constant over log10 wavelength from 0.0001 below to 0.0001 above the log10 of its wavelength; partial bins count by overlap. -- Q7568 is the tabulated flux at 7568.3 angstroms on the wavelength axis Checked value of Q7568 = 11.05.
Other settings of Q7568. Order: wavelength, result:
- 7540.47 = 11.05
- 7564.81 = 10.39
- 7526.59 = 9.964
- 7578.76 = 11.03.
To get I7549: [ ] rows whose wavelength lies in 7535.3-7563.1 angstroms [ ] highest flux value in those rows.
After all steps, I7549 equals 11.05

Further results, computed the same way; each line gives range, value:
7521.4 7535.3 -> 10.49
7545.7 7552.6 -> 10.52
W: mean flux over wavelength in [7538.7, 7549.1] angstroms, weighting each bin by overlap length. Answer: 10.6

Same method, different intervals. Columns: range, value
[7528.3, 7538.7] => 9.08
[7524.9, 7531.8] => 8.71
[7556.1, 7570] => 10.3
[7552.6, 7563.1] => 9.94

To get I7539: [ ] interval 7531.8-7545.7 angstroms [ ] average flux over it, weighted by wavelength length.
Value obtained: 10.3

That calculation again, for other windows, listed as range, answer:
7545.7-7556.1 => 10.2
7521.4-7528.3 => 10.2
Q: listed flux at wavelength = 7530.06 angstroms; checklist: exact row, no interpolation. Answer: 7.448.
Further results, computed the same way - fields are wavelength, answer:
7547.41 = 10.1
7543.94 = 10.56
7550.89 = 10.52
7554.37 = 10.09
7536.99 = 9.954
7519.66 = 9.454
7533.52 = 9.809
